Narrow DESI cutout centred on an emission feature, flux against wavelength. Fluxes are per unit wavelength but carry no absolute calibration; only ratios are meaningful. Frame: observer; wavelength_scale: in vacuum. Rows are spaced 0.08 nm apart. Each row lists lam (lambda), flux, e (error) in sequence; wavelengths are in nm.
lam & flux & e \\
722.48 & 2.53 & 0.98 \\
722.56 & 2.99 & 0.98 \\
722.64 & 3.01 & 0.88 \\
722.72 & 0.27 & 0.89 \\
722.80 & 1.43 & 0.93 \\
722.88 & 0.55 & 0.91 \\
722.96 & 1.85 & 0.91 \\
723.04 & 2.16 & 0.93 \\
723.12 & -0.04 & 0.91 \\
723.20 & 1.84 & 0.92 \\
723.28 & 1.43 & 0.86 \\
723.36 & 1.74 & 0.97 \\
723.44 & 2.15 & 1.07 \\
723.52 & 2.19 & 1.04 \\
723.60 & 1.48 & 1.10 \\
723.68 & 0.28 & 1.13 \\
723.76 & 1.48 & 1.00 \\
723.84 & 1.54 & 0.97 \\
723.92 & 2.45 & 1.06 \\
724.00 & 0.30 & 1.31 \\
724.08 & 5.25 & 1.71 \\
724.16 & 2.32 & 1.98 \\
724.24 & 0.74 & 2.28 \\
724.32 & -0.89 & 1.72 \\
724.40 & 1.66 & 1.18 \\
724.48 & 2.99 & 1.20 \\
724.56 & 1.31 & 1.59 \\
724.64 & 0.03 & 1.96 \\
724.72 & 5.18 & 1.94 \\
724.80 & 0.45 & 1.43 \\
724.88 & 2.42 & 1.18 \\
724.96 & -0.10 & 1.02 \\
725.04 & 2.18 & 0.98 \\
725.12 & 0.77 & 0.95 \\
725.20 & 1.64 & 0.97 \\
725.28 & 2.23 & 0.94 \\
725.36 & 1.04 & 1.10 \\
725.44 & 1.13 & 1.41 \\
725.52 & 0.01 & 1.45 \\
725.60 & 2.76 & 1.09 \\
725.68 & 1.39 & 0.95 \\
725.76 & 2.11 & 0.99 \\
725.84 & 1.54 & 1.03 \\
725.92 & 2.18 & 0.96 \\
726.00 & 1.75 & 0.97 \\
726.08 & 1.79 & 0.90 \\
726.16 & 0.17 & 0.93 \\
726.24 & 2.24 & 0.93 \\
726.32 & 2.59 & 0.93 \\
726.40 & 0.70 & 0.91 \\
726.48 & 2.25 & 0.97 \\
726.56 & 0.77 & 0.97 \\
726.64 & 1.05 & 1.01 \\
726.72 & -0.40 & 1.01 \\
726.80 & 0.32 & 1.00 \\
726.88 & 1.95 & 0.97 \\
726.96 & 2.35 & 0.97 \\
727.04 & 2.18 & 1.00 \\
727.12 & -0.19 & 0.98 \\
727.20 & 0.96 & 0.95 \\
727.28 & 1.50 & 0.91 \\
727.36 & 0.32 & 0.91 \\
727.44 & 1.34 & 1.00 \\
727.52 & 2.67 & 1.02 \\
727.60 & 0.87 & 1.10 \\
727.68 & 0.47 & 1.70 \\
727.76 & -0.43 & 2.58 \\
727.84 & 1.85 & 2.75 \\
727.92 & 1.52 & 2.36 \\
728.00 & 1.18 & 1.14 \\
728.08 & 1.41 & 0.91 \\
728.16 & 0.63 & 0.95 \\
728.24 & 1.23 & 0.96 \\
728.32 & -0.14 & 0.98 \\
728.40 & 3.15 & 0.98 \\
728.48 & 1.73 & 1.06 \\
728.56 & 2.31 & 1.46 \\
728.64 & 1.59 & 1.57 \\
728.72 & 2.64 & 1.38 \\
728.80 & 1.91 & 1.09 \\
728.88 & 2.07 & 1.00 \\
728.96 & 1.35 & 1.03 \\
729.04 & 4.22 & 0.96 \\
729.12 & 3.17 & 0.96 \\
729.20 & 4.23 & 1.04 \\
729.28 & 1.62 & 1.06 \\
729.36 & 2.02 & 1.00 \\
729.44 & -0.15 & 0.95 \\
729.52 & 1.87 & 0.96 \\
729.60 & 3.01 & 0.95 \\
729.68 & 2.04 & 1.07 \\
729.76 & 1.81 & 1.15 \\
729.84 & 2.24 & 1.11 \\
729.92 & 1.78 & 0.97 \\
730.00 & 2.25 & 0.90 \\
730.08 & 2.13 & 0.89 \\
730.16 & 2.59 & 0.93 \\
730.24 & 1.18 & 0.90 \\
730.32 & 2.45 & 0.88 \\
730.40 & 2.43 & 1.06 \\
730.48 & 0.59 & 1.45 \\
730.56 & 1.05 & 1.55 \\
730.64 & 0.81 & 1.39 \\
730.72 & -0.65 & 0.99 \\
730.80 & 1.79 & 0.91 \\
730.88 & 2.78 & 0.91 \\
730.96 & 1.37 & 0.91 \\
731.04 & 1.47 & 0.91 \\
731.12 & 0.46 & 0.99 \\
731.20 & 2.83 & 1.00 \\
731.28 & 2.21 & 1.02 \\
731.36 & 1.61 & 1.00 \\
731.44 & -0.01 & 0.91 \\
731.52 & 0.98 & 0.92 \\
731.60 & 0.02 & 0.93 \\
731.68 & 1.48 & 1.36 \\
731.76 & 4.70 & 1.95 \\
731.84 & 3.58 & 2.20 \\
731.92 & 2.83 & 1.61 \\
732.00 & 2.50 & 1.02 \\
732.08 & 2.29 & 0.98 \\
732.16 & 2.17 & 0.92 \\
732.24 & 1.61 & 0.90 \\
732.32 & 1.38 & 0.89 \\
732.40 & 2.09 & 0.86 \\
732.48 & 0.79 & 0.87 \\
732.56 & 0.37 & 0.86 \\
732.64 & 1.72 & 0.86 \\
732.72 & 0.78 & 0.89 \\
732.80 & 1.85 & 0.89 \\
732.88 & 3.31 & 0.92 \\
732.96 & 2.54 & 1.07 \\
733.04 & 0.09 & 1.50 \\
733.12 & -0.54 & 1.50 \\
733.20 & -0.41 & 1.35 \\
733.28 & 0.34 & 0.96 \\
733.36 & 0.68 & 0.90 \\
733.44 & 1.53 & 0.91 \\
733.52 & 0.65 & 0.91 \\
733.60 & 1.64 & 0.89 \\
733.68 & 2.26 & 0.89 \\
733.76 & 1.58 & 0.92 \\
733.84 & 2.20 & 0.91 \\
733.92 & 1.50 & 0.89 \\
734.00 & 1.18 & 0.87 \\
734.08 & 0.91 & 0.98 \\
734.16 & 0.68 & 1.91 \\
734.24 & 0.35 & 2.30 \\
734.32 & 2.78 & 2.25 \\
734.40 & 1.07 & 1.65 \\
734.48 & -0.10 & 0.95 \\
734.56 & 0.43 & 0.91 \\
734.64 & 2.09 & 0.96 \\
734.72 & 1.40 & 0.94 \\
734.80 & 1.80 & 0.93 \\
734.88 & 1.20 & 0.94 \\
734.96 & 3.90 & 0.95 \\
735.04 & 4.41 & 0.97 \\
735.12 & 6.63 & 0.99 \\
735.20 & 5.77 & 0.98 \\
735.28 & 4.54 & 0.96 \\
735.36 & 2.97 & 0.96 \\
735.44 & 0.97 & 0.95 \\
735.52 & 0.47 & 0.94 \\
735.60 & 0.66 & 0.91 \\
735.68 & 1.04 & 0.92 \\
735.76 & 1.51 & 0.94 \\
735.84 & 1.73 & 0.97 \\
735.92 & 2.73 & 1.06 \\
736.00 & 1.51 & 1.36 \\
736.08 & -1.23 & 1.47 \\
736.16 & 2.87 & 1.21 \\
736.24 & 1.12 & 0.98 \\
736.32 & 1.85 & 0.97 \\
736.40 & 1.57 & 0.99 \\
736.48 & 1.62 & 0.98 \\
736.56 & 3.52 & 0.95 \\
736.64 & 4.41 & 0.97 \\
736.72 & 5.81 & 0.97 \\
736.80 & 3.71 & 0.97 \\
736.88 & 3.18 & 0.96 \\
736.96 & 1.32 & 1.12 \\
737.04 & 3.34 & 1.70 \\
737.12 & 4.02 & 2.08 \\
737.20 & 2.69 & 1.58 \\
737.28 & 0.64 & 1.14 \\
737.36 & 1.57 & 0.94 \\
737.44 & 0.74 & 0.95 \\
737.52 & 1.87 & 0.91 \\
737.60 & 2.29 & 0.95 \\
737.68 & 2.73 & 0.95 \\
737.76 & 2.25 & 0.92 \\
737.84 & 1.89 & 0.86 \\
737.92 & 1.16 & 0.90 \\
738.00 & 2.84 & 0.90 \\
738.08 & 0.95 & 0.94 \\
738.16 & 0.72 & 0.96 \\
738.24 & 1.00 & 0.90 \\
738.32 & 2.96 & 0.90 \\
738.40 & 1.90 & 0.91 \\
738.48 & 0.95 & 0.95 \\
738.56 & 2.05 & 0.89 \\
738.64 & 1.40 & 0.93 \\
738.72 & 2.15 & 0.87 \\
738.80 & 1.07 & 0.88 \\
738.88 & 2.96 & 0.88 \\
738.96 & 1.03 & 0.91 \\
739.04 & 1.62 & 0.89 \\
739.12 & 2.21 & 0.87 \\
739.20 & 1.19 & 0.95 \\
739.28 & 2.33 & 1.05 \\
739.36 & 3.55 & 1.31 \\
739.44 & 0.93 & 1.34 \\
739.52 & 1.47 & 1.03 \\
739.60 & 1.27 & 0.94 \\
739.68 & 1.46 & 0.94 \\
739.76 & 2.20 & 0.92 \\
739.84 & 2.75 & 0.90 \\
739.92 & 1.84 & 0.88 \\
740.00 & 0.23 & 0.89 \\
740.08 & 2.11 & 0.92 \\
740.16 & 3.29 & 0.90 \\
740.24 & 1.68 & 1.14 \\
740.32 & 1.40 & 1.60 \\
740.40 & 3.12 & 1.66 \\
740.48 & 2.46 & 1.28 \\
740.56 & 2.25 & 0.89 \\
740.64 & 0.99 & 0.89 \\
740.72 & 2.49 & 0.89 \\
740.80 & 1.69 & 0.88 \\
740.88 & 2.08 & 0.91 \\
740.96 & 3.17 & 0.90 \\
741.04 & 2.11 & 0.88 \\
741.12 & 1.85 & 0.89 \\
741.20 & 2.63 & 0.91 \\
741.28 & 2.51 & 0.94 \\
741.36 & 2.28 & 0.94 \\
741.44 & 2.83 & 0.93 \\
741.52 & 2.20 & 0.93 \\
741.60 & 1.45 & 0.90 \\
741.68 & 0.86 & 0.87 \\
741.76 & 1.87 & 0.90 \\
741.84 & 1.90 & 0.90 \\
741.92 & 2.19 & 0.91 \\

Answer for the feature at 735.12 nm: [S II] 6716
